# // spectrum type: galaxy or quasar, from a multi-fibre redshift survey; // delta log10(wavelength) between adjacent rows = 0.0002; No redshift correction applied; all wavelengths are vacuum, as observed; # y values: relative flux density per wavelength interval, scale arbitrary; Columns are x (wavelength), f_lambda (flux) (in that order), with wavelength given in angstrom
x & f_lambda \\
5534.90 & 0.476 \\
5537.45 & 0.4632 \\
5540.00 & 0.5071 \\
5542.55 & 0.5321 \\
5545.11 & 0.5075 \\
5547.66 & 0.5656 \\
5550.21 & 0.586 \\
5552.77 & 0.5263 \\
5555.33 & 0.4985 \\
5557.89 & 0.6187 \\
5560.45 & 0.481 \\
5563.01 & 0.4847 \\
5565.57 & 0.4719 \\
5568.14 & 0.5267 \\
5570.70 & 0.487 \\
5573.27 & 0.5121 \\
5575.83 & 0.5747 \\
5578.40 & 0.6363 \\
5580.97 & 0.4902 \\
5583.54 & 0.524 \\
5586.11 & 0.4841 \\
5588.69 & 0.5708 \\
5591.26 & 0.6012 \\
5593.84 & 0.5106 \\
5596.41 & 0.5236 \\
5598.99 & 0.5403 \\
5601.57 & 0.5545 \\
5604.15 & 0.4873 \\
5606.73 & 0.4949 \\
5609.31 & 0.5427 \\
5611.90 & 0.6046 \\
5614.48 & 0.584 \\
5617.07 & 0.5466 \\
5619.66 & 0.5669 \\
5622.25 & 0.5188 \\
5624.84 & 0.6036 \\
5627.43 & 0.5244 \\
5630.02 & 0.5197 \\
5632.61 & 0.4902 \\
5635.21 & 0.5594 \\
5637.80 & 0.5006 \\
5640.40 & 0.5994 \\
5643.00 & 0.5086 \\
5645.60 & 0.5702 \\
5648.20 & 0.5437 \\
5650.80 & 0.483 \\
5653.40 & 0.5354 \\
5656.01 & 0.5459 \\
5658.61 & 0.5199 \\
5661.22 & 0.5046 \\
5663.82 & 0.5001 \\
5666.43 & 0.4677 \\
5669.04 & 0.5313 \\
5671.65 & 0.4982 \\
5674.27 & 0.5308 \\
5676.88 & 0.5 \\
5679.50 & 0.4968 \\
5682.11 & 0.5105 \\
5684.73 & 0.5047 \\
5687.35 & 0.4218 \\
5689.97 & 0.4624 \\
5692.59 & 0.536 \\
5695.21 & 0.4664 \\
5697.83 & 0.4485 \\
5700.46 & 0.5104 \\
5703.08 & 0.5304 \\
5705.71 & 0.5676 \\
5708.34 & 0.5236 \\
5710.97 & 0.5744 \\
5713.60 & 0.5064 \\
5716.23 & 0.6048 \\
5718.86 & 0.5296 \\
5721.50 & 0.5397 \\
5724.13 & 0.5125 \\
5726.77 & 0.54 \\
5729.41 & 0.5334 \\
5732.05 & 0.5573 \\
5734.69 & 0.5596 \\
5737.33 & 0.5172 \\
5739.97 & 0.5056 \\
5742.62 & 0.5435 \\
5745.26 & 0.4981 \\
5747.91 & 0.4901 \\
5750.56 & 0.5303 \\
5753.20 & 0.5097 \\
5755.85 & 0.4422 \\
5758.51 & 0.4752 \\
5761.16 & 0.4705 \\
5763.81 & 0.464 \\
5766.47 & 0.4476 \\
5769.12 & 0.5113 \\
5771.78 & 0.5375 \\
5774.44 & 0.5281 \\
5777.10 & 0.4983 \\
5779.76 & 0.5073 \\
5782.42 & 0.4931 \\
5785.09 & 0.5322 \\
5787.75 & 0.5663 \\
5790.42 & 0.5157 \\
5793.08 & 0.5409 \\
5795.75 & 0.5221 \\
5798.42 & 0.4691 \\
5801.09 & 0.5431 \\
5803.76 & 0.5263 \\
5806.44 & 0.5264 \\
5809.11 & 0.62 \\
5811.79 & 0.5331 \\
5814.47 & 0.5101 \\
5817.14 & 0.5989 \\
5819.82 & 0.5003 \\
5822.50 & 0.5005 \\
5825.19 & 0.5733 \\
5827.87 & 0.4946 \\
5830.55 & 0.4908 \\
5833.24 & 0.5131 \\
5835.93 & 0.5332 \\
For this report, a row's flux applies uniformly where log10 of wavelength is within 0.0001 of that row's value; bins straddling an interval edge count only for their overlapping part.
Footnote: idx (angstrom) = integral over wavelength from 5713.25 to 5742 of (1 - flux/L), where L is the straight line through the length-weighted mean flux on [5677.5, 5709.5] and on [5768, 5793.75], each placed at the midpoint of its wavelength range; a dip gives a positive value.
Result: -1.7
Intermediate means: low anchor 0.498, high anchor 0.523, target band 0.538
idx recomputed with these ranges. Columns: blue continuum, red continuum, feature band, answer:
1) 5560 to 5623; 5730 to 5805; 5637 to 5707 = 1.7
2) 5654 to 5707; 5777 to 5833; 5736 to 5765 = 1.2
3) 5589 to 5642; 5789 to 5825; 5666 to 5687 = 1.5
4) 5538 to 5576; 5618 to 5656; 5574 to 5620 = -1.3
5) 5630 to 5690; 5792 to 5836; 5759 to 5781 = 1.2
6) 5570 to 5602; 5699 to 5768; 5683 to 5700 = 1.6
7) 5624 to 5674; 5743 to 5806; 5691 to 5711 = 0.1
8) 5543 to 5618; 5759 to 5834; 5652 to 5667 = 0.4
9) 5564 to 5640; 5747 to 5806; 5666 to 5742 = 0.1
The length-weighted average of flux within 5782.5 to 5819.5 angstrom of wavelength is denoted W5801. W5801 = 0.536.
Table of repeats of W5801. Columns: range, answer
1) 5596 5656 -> 0.54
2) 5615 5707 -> 0.518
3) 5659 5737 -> 0.516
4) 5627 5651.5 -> 0.531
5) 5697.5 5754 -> 0.53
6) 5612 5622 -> 0.565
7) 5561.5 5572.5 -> 0.493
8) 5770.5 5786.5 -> 0.516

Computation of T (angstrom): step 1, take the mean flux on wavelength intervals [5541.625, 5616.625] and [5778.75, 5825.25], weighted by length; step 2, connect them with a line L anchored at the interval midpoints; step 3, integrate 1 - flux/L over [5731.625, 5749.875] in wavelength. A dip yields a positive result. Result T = 0.3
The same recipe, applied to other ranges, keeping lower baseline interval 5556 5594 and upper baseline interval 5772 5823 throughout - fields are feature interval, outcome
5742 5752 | 0.3 angstrom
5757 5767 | 1.2 angstrom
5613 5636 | -0.7 angstrom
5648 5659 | 0.1 angstrom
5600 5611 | 0.2 angstrom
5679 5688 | 0.7 angstrom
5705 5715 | -0.2 angstrom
